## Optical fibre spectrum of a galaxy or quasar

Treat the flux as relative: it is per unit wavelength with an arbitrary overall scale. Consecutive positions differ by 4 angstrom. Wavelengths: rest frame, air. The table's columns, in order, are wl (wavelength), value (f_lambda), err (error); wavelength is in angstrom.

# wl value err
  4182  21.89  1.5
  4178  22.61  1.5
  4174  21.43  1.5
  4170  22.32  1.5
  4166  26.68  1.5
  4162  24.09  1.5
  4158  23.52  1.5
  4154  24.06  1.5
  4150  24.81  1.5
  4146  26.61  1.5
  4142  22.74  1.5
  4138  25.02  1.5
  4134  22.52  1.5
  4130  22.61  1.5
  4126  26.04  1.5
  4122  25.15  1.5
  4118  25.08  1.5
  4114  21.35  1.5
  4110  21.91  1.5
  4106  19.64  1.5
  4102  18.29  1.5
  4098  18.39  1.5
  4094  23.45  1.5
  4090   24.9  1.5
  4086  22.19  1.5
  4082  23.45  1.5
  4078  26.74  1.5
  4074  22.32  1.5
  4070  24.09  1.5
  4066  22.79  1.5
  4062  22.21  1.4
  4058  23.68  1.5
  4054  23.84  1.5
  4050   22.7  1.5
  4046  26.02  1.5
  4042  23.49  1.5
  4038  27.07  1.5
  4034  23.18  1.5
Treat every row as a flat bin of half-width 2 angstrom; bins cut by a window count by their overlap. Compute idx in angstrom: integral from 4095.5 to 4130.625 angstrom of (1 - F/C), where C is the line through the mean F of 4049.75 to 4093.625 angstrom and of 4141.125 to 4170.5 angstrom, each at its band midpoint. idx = 2.9 angstrom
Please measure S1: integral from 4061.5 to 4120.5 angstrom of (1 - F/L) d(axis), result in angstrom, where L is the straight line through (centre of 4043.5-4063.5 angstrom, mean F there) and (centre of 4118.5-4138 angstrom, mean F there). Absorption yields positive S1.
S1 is 3.69 angstrom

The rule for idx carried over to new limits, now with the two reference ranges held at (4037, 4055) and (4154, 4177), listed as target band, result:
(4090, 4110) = 2.9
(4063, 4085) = 0.5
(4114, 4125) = -0.3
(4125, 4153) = -0.5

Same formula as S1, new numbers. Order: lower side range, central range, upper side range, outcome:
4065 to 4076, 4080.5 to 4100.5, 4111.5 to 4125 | 0.9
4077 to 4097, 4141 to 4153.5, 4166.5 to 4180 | -1.0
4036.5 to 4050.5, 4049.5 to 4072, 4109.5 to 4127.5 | 1.4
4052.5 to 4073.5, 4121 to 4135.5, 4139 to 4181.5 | -0.3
